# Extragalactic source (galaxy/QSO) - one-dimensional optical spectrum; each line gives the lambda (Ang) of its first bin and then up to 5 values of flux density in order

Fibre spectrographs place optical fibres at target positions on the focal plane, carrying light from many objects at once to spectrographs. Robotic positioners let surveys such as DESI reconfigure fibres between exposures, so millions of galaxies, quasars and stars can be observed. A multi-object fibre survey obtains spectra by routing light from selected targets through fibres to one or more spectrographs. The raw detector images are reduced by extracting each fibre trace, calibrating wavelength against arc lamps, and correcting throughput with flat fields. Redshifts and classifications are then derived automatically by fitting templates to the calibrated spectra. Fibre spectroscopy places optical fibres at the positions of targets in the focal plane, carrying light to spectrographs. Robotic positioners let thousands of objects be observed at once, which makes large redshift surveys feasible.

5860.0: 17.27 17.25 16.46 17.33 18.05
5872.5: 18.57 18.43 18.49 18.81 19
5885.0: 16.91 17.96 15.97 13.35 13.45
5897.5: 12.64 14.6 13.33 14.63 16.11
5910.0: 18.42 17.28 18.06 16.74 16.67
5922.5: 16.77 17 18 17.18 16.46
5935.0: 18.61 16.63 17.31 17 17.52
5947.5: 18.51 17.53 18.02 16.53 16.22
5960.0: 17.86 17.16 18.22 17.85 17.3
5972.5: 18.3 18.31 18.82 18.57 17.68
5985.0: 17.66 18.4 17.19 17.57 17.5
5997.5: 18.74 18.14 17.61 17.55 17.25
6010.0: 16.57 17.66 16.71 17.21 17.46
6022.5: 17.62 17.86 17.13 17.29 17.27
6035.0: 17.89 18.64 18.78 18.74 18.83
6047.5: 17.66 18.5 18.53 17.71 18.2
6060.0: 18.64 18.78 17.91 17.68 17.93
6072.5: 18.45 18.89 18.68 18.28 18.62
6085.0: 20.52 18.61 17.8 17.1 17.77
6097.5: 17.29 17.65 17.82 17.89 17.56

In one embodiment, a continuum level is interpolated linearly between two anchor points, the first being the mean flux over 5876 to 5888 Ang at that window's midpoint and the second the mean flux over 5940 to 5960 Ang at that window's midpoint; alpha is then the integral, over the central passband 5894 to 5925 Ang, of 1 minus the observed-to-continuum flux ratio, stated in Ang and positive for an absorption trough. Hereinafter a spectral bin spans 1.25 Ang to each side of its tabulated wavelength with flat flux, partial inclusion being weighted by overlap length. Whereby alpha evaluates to 3.6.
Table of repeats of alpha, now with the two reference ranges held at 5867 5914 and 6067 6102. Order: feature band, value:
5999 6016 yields 0.2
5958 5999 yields -1.5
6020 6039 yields 0.1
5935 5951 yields -0.5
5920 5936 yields -0.4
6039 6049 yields -0.3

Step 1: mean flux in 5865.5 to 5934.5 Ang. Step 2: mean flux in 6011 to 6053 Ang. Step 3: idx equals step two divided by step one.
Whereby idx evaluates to 1.07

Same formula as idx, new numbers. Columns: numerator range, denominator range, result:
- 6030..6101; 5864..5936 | 1.09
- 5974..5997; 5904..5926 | 1.07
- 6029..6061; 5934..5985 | 1.03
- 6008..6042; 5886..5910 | 1.18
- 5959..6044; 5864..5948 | 1.06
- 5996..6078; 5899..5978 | 1.05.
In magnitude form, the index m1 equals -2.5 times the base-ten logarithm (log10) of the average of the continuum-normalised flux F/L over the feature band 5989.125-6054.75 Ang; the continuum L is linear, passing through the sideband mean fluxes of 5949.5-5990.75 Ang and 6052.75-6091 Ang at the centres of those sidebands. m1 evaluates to 0.02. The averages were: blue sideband 17.8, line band 17.8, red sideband 18.5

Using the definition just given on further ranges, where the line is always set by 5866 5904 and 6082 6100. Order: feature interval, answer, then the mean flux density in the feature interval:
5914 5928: -0.03 mag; 17.1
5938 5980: -0.04 mag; 17.7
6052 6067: -0.02 mag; 18.3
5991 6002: -0.03 mag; 17.9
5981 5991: -0.03 mag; 17.8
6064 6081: -0.01 mag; 18.3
